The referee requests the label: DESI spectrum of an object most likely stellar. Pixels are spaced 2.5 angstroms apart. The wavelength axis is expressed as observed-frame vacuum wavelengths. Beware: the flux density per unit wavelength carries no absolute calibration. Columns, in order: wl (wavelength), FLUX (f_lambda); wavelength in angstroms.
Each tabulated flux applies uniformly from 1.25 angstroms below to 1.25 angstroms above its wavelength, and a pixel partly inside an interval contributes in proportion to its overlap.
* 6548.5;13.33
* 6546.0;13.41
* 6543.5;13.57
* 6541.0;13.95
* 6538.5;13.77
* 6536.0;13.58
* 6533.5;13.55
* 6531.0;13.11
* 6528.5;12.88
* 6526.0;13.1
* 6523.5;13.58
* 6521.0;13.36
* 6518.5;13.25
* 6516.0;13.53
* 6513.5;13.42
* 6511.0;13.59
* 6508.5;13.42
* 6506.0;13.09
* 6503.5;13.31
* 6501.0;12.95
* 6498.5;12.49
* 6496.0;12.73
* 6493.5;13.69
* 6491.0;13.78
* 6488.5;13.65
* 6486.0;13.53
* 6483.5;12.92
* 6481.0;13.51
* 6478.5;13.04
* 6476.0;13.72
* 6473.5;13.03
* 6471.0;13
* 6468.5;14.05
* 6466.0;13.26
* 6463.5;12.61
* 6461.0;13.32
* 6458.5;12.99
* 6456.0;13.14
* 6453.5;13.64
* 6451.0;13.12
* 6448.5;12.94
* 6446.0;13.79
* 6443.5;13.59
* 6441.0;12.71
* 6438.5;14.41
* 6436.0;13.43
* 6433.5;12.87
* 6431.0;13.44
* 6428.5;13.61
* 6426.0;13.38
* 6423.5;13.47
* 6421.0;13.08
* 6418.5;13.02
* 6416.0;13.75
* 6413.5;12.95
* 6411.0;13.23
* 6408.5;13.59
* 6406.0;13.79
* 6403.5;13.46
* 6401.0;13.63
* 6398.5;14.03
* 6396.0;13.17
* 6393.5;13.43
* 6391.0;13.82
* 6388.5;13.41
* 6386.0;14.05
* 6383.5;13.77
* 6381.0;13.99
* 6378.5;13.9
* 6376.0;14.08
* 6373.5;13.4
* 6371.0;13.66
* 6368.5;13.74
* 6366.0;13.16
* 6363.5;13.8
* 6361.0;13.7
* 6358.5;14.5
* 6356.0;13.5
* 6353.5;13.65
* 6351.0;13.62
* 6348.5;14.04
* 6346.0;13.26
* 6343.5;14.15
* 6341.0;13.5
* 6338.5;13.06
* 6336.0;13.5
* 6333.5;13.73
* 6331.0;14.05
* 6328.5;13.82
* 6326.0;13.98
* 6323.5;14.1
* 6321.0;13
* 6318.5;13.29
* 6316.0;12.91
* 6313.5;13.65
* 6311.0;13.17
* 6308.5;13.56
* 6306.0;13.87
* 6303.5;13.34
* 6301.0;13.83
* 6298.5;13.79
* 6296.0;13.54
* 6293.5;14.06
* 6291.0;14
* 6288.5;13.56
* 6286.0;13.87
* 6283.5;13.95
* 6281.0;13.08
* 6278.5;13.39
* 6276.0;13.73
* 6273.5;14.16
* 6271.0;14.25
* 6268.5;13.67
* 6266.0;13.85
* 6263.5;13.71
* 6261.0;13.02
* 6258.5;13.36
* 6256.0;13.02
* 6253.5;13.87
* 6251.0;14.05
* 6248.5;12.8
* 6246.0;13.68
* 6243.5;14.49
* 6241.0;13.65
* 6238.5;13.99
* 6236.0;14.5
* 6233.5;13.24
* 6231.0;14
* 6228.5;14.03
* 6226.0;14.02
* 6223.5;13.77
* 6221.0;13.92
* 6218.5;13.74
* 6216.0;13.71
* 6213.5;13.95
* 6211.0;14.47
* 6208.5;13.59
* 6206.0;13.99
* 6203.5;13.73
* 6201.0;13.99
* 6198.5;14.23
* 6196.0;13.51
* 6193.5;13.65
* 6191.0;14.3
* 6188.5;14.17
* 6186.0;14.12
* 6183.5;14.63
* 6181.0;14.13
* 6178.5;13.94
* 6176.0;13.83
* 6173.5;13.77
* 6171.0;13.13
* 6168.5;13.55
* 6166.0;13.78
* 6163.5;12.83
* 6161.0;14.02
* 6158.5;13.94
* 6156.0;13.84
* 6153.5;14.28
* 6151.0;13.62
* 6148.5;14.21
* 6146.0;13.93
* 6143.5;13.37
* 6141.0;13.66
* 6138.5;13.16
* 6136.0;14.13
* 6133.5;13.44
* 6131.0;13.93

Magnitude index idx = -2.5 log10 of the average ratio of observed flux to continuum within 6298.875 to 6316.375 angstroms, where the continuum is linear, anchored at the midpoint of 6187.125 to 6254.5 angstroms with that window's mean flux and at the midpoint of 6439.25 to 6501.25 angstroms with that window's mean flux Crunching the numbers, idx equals 0.01 mag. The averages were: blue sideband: 13.9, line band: 13.5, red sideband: 13.3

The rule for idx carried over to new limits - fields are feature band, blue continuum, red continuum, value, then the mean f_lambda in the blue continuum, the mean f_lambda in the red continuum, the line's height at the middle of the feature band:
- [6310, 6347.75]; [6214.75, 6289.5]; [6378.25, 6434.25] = 0.01 mag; 13.7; 13.5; 13.6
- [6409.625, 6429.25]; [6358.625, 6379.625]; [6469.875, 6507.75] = 0.02 mag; 13.7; 13.2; 13.5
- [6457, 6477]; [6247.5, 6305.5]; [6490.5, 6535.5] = 0.01 mag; 13.7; 13.3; 13.3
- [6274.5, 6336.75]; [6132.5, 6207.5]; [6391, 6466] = 0.00 mag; 13.8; 13.4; 13.6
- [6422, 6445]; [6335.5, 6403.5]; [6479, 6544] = 0.01 mag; 13.7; 13.4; 13.5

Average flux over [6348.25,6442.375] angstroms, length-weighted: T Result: 13.6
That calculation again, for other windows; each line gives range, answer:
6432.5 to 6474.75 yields 13.3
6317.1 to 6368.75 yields 13.7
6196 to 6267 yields 13.8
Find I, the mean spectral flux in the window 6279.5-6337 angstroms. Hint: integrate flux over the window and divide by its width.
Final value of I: 13.6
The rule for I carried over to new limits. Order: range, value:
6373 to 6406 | 13.7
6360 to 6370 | 13.6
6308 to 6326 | 13.4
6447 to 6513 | 13.3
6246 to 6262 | 13.4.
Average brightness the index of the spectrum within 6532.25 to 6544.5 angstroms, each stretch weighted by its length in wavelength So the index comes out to 13.7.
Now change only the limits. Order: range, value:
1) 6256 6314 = 13.7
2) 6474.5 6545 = 13.4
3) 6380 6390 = 13.8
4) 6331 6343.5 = 13.6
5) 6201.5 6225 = 13.9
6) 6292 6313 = 13.6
